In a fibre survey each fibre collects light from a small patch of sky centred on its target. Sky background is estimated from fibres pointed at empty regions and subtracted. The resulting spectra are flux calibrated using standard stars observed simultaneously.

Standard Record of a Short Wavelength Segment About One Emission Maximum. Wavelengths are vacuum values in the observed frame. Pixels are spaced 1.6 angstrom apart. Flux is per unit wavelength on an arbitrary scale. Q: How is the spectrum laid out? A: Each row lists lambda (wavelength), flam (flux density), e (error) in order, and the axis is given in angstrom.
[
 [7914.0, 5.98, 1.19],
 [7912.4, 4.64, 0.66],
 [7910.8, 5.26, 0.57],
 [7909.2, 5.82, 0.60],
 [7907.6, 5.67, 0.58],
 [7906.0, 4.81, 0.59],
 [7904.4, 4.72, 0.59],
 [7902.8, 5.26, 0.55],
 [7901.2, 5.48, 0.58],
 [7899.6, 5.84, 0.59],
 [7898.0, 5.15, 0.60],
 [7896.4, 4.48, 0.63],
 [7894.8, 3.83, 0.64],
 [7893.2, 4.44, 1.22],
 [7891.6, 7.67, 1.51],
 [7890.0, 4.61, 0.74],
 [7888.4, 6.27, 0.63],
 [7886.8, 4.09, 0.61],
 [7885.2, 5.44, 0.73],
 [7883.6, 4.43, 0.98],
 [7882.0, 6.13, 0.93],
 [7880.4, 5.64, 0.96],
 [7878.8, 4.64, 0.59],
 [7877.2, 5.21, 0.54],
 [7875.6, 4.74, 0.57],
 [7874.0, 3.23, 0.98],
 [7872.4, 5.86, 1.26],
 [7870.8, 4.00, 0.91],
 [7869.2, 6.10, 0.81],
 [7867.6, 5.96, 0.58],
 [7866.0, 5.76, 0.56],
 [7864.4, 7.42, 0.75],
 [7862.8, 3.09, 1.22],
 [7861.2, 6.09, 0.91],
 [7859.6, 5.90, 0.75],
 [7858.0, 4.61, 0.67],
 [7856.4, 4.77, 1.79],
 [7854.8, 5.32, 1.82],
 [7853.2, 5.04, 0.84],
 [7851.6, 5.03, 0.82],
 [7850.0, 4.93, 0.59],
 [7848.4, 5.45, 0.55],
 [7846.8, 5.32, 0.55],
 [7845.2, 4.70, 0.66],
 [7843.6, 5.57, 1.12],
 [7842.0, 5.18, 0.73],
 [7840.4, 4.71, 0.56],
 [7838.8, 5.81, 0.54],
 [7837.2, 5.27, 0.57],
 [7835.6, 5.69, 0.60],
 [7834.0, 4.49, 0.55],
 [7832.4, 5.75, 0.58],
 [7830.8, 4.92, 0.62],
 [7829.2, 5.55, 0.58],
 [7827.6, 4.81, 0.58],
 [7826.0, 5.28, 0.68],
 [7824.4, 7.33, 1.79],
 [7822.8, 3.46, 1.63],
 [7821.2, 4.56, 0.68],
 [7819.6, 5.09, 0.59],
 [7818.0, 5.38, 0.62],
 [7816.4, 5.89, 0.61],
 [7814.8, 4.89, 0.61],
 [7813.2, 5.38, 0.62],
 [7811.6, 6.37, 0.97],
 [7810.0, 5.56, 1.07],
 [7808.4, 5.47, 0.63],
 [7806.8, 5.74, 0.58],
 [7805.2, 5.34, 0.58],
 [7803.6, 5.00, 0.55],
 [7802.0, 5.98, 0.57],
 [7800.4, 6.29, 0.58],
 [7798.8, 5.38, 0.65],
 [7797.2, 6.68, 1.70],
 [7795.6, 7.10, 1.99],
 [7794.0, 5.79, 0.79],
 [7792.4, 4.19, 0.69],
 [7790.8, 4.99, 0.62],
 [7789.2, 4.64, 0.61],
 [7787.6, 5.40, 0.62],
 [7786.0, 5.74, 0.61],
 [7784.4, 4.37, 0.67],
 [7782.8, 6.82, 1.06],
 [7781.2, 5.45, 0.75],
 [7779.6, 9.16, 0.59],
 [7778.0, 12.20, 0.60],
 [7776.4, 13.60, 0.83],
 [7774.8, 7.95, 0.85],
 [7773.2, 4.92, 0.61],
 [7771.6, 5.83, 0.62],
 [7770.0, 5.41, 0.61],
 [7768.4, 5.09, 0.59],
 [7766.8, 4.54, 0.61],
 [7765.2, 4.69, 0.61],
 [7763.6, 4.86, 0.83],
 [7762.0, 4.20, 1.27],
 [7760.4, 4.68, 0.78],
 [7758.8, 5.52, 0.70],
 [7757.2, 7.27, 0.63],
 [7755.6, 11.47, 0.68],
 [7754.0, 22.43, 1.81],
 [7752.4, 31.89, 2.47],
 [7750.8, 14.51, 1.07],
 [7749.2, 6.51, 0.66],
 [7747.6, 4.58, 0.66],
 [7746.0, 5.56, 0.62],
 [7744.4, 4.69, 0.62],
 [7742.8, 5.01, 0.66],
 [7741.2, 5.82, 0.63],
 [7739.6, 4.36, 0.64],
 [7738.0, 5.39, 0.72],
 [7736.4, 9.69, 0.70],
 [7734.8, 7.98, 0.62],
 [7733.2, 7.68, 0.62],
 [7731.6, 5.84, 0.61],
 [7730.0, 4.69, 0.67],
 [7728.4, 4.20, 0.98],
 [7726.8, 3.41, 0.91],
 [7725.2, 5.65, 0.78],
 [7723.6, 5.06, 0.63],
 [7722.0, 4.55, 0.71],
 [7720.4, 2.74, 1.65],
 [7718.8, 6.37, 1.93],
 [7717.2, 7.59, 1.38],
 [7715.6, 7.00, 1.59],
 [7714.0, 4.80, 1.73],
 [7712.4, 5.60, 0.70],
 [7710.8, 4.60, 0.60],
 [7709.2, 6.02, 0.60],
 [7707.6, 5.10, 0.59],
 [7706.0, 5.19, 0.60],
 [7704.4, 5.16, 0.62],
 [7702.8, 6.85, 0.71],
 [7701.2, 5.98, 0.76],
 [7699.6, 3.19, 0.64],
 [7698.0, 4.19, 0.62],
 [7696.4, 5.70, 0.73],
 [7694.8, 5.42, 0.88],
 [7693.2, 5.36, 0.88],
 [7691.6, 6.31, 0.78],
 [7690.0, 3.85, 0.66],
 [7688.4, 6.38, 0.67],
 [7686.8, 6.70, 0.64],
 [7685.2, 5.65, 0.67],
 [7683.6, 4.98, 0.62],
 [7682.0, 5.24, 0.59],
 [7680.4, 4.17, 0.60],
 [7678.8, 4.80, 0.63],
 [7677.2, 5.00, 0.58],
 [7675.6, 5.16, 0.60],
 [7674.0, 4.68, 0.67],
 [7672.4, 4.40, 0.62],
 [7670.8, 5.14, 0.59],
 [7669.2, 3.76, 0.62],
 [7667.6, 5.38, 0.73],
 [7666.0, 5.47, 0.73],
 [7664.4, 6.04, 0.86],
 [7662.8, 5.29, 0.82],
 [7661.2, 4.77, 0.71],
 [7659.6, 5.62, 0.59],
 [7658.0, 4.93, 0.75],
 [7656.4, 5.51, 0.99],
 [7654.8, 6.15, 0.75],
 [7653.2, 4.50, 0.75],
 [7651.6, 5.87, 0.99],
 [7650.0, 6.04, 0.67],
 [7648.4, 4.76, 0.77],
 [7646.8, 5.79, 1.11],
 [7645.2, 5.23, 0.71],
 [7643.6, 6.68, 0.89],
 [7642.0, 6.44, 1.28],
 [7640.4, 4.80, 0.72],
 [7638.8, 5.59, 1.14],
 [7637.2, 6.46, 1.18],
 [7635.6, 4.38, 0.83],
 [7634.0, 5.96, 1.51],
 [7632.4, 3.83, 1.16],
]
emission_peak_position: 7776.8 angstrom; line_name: [N II]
